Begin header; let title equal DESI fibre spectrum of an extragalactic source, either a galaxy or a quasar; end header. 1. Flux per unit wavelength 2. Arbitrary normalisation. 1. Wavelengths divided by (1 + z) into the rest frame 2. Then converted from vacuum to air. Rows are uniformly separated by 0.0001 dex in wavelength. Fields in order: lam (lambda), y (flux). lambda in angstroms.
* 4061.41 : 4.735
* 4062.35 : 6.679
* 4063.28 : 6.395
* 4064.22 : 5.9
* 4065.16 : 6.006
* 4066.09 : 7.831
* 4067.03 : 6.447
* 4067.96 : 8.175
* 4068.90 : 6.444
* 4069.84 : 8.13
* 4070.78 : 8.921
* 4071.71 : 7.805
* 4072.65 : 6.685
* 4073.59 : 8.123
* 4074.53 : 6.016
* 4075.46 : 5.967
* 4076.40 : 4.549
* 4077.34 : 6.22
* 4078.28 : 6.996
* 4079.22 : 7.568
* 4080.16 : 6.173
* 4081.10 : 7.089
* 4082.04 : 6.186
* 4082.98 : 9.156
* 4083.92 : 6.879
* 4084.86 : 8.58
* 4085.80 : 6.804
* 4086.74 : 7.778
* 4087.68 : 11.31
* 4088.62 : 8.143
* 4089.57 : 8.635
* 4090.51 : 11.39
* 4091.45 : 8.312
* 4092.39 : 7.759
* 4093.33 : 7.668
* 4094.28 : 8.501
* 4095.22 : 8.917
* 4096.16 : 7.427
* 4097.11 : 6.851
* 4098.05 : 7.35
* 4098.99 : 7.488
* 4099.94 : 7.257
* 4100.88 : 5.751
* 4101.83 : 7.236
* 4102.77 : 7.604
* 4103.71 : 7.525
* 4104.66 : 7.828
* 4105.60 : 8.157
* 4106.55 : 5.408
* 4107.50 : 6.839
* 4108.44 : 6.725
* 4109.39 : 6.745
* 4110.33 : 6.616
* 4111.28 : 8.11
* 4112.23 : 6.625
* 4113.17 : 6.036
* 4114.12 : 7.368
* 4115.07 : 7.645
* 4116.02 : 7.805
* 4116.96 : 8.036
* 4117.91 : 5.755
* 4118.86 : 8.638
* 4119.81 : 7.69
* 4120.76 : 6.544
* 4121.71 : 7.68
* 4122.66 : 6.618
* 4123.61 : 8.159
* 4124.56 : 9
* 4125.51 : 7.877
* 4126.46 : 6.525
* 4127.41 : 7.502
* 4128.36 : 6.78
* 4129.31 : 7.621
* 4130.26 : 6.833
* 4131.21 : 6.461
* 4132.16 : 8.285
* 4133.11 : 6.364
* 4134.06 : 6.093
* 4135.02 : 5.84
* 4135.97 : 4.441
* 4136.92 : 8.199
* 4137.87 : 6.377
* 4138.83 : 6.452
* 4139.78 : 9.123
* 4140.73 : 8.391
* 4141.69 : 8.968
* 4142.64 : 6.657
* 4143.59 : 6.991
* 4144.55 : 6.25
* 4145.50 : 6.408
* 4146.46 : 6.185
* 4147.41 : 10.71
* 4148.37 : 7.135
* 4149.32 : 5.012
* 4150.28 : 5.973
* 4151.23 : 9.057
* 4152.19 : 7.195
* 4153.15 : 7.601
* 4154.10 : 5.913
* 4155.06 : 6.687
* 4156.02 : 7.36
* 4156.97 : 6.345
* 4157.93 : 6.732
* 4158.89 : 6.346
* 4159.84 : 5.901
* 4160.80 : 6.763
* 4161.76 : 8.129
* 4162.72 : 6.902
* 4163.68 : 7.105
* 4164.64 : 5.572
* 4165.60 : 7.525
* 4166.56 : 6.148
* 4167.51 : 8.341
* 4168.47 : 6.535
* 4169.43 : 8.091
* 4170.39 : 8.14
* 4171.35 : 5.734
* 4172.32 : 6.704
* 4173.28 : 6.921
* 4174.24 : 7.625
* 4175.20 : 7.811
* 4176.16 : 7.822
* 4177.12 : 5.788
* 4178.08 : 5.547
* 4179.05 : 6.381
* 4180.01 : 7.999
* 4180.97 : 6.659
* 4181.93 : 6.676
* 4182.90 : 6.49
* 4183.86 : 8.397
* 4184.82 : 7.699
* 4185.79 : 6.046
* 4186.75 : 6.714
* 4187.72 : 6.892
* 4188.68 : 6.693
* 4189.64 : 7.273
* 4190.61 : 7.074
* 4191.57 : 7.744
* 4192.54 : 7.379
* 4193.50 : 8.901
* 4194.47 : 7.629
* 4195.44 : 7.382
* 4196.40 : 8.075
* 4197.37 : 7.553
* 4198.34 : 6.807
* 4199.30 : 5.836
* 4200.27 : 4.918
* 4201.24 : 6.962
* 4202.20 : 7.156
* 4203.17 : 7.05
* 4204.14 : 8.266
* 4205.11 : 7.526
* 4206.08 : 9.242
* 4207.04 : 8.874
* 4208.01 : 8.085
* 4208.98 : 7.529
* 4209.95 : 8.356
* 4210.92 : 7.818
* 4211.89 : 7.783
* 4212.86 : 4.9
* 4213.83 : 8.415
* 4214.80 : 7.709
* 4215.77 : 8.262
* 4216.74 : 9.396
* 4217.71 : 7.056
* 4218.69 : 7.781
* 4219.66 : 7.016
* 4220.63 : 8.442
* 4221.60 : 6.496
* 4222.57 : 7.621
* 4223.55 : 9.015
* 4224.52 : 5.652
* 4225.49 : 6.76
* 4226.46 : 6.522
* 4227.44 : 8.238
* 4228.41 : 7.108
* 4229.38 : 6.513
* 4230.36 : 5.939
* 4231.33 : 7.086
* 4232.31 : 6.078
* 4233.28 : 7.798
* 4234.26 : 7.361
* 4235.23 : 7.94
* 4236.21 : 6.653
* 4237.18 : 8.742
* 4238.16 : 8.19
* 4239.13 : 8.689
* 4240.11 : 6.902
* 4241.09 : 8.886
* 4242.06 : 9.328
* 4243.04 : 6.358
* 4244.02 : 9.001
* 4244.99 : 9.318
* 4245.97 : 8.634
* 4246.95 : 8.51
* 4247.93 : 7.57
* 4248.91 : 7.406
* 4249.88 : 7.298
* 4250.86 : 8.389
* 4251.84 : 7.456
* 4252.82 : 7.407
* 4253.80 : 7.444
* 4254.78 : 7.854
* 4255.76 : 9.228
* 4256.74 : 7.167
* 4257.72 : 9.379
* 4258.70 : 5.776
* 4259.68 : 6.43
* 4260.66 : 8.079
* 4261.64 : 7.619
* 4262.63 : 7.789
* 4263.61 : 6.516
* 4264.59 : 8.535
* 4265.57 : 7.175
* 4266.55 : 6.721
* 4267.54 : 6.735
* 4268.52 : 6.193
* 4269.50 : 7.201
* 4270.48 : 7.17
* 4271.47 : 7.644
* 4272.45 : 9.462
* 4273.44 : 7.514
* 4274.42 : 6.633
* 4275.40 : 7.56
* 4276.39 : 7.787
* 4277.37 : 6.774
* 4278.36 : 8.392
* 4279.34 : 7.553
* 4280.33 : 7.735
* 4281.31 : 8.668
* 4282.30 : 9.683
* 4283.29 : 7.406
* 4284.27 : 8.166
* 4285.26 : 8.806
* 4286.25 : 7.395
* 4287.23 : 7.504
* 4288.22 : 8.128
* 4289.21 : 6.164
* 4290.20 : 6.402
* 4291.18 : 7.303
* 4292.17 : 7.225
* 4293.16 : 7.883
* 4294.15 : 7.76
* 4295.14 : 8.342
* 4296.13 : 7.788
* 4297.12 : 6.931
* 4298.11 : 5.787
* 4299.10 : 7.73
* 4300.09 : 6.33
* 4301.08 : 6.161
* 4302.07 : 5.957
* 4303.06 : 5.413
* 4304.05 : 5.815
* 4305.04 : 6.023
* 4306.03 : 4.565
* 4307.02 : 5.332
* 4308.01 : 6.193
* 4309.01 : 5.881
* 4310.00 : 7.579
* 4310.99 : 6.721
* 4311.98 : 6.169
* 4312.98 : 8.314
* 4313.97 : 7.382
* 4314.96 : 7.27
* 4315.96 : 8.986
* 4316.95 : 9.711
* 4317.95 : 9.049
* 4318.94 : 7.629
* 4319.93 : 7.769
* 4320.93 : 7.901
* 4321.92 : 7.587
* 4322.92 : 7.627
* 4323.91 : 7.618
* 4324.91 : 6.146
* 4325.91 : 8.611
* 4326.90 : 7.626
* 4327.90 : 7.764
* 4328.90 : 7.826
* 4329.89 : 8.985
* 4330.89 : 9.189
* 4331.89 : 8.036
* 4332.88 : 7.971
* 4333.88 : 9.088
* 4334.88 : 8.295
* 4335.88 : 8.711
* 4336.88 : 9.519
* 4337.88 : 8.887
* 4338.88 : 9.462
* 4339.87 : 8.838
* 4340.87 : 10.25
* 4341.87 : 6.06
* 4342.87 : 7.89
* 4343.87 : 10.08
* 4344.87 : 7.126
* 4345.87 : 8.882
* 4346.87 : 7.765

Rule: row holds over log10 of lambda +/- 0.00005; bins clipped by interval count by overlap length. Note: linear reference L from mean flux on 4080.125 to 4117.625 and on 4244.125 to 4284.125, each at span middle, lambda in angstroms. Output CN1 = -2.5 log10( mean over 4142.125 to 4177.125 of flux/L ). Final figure 0.096 mag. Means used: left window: 7.6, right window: 7.71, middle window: 7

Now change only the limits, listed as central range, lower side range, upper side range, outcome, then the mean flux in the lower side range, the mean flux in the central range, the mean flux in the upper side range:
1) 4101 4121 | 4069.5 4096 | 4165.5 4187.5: 0.05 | 7.72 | 7.17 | 7.02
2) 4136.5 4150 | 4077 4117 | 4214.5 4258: 0.04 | 7.55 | 7.32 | 7.72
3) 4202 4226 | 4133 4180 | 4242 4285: -0.05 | 6.96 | 7.69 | 7.73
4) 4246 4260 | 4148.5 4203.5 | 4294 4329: -0.09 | 6.98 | 7.71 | 7.13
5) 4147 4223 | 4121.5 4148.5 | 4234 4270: 0.03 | 7.24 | 7.24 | 7.73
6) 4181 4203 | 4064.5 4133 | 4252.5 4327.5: 0.04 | 7.4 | 7.09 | 7.37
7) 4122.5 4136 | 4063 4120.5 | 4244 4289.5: 0.06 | 7.38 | 7.05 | 7.72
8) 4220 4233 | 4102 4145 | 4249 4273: 0.06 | 7.18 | 7.05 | 7.53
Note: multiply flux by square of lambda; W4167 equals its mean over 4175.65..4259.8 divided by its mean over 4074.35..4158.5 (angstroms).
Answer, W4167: 1.1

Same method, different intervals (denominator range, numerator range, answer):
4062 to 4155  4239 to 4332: 1.12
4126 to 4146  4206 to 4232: 1.12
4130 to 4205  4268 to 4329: 1.11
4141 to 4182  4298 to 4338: 1.15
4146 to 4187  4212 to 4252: 1.13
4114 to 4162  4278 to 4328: 1.11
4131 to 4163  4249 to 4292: 1.15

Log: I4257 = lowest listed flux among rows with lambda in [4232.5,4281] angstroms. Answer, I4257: 5.776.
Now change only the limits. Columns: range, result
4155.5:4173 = 5.572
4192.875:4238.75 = 4.9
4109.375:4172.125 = 4.441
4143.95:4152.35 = 5.012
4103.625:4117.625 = 5.408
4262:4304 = 5.413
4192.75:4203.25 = 4.918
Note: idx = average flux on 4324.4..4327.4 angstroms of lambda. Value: 7.45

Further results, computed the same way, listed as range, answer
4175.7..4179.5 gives 6.37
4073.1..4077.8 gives 6.18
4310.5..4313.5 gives 7.07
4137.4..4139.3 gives 6.39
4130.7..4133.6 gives 7.04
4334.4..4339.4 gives 8.98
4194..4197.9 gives 7.64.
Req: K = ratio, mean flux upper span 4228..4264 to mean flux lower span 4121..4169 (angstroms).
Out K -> 1.09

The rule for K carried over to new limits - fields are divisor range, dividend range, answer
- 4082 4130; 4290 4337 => 0.98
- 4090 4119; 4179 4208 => 0.98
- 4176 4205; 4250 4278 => 1.06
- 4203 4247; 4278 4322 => 0.95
